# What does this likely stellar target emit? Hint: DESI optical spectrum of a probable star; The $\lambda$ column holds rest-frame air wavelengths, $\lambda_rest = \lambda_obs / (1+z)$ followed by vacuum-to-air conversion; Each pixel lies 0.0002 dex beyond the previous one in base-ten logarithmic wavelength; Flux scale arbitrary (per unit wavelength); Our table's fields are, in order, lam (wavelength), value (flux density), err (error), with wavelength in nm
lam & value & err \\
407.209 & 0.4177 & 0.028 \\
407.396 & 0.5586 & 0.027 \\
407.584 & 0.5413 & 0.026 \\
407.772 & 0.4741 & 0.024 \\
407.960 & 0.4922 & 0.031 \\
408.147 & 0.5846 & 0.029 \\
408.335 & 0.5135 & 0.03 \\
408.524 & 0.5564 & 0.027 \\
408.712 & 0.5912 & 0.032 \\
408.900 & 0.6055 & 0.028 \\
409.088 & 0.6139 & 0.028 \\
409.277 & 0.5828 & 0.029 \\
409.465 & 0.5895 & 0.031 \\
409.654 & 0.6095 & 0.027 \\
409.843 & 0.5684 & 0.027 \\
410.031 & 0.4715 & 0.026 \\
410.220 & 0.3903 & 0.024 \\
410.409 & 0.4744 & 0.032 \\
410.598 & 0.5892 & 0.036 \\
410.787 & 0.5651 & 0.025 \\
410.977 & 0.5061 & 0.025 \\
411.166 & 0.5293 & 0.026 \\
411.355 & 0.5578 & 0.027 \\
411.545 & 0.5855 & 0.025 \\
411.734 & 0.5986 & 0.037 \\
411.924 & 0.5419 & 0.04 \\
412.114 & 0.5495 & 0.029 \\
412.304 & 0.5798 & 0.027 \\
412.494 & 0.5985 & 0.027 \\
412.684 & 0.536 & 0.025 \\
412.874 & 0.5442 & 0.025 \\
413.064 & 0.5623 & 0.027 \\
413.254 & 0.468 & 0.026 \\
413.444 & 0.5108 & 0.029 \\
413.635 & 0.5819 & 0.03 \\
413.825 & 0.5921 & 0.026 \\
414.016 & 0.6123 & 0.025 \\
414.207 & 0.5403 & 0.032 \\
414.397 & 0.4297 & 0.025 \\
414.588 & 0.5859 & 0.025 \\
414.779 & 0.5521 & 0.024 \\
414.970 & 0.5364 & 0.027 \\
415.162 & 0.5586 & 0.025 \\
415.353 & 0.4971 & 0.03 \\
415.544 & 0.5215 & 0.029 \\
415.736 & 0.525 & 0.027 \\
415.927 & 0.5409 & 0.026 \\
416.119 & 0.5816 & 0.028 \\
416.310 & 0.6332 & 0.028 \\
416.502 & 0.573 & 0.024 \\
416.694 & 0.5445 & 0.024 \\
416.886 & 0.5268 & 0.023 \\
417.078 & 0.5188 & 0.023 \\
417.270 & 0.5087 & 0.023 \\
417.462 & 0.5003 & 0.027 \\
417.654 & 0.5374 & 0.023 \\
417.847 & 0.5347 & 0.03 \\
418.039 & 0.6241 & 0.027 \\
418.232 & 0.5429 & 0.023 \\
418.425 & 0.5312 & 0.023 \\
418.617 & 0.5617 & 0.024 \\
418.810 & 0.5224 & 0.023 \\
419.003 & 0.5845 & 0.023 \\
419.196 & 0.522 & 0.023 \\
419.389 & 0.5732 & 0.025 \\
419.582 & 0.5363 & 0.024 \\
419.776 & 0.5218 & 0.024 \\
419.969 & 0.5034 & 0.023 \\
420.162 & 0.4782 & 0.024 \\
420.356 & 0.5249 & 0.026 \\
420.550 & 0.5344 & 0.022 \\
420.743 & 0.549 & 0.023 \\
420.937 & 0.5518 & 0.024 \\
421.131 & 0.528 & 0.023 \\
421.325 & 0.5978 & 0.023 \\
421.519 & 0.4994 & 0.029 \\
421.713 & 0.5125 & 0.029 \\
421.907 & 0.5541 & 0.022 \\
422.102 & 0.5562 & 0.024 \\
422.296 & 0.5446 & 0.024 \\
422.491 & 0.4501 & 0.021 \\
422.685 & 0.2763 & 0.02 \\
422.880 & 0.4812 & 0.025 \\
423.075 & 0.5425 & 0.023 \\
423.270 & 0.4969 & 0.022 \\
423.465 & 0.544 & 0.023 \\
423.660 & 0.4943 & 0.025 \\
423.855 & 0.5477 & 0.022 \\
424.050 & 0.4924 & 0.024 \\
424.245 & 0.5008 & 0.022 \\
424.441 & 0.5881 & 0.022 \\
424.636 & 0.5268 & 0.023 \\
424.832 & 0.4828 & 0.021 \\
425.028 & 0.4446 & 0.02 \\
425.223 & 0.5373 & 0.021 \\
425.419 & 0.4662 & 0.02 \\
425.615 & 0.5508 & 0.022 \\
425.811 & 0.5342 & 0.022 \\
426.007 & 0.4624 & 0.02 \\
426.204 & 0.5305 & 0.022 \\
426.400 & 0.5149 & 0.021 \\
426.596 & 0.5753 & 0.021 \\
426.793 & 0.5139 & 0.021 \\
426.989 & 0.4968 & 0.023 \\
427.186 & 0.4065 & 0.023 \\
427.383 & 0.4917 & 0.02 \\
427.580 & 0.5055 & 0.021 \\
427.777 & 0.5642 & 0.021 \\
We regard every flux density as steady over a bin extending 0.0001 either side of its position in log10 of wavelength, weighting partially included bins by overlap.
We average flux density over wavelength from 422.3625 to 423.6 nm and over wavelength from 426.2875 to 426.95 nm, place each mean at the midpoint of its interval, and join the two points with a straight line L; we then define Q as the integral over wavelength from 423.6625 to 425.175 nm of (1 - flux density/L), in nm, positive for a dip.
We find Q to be -0.06 nm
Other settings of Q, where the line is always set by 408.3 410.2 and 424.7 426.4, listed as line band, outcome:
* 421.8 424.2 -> 0.06 nm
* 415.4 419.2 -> -0.09 nm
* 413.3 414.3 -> -0.03 nm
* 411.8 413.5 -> 0.02 nm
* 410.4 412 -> 0.01 nm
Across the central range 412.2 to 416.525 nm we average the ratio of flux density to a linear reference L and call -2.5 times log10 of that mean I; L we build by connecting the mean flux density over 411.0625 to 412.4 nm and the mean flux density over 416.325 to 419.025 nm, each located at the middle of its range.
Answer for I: 0.01 mag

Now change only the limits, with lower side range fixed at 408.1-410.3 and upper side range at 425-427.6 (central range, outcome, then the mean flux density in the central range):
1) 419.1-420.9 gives -0.010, 0.528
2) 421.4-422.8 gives 0.066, 0.486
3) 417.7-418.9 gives -0.047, 0.552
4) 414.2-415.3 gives 0.015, 0.532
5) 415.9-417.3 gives -0.044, 0.556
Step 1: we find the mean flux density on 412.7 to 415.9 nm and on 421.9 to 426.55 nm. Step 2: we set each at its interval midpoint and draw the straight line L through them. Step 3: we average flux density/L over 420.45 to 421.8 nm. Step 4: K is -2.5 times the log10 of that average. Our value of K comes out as -0.049 mag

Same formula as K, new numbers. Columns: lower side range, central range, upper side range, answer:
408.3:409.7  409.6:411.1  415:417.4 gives 0.11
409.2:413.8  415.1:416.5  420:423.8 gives -0.04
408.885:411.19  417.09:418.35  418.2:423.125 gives -0.02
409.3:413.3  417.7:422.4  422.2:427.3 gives -0.05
